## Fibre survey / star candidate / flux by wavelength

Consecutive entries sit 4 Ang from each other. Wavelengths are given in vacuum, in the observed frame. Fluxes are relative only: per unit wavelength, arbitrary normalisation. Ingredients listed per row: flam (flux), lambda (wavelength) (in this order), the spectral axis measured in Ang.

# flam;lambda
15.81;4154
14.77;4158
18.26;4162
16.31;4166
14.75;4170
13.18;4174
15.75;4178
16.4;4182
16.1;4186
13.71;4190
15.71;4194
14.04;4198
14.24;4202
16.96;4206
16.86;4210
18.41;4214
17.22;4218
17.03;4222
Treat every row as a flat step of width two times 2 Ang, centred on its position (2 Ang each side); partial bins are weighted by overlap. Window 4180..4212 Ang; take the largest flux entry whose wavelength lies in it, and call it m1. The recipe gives 16.96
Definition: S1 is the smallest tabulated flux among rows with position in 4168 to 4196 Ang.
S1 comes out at 13.18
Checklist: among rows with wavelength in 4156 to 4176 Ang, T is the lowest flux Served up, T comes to 13.18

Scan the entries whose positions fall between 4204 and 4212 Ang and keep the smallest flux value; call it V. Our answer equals 16.86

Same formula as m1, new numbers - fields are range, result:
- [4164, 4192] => 16.4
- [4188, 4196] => 15.71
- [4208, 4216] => 18.41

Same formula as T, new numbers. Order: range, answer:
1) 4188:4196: 13.71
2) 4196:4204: 14.04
